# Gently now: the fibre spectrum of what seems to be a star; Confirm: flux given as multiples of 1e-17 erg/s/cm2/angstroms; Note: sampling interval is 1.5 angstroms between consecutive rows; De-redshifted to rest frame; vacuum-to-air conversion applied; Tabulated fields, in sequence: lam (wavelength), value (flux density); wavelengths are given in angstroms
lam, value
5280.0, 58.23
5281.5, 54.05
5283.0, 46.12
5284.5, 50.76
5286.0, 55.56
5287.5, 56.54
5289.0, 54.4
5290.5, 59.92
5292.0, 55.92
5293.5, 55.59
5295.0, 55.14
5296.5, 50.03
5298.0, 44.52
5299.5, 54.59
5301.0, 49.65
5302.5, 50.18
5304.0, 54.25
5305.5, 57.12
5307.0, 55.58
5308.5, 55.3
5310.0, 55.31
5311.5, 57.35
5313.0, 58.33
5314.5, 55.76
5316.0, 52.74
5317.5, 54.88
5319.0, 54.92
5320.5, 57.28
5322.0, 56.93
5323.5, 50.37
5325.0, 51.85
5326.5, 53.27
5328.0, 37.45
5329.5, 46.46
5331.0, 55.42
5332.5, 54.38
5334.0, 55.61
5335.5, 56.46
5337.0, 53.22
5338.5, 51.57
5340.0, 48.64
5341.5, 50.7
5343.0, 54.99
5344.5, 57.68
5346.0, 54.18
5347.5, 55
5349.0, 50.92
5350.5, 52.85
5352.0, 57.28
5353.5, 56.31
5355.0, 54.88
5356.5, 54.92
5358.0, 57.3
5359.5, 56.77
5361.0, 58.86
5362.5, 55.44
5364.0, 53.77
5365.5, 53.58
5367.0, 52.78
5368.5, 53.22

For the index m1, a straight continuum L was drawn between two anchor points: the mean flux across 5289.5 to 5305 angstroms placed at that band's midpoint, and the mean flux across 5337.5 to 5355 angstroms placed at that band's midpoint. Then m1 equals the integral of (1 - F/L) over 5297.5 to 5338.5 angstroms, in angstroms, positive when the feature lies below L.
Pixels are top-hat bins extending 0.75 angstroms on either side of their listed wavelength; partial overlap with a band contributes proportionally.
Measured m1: 0.0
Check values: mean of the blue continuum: 53.1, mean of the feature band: 53.3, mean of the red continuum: 53.7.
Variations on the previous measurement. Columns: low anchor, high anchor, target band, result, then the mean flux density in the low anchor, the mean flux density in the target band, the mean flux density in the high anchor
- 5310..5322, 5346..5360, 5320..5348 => 1.4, 55.9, 52.6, 55.1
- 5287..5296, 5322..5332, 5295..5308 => 0.5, 56.1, 52.2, 49.9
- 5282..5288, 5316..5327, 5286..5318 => -0.8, 52.1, 54.5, 54.1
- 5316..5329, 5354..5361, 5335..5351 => 0.4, 52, 53.2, 56.3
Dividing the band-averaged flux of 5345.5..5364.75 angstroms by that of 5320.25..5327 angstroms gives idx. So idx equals 1.03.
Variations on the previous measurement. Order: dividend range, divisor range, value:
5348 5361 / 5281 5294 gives 1.02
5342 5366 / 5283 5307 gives 1.03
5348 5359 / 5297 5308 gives 1.05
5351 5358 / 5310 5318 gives 1.00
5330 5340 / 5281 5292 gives 1.00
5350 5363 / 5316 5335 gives 1.07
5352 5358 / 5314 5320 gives 1.02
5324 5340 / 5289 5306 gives 0.96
